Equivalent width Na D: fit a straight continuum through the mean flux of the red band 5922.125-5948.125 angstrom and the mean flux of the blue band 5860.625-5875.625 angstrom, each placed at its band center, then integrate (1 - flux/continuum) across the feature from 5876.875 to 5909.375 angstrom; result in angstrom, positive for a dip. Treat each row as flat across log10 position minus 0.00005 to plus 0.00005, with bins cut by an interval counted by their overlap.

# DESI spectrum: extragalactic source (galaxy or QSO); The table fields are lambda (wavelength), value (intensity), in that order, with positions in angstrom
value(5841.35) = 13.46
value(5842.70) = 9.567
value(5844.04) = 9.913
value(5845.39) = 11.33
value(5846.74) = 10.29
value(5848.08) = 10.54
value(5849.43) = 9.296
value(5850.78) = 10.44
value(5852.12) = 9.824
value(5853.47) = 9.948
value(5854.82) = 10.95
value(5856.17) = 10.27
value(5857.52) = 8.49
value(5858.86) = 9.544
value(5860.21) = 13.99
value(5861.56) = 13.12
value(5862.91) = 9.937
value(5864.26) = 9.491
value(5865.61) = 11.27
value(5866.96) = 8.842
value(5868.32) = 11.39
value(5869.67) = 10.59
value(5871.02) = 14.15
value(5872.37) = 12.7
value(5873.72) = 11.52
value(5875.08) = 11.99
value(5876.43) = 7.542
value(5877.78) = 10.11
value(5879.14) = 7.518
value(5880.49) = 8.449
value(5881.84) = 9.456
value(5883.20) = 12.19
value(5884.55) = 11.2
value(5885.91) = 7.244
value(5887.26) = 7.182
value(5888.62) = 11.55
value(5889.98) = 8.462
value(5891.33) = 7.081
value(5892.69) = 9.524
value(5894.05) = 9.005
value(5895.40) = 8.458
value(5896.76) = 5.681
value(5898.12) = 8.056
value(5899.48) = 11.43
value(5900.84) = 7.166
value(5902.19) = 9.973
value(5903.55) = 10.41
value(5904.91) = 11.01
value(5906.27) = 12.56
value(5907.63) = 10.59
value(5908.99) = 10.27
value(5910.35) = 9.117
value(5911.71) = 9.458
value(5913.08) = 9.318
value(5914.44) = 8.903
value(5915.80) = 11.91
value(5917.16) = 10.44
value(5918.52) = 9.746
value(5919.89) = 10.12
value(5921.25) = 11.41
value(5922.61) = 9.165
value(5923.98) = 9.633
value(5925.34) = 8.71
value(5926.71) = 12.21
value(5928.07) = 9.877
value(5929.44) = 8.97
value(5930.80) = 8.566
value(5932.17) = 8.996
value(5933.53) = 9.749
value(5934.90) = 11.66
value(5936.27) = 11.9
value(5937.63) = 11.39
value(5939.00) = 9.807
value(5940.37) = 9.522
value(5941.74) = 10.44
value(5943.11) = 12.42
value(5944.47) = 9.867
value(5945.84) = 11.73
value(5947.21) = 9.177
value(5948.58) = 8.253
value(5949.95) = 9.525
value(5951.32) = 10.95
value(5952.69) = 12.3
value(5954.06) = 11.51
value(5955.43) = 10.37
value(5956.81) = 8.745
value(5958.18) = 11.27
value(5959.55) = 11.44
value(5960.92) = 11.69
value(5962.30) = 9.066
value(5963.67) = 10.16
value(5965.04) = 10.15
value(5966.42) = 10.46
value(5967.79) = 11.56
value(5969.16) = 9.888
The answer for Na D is 4.8 angstrom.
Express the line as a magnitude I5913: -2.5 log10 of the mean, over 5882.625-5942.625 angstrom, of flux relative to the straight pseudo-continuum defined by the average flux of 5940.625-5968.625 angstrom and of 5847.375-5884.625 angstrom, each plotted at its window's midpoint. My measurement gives 0.08 mag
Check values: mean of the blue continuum 10.5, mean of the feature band 9.78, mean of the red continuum 10.5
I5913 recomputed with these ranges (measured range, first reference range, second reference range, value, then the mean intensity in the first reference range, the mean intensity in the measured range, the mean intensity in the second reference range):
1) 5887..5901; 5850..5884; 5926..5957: 0.22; 10.5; 8.59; 10.4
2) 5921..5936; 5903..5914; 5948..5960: 0.05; 10.3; 9.91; 10.5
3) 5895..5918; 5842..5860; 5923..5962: 0.06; 10.1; 9.71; 10.4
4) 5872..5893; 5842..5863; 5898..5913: 0.07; 10.5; 9.56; 10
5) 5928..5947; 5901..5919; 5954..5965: 0.00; 10.2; 10.3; 10.5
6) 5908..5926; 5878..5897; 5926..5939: 0.00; 8.89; 9.88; 10.3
